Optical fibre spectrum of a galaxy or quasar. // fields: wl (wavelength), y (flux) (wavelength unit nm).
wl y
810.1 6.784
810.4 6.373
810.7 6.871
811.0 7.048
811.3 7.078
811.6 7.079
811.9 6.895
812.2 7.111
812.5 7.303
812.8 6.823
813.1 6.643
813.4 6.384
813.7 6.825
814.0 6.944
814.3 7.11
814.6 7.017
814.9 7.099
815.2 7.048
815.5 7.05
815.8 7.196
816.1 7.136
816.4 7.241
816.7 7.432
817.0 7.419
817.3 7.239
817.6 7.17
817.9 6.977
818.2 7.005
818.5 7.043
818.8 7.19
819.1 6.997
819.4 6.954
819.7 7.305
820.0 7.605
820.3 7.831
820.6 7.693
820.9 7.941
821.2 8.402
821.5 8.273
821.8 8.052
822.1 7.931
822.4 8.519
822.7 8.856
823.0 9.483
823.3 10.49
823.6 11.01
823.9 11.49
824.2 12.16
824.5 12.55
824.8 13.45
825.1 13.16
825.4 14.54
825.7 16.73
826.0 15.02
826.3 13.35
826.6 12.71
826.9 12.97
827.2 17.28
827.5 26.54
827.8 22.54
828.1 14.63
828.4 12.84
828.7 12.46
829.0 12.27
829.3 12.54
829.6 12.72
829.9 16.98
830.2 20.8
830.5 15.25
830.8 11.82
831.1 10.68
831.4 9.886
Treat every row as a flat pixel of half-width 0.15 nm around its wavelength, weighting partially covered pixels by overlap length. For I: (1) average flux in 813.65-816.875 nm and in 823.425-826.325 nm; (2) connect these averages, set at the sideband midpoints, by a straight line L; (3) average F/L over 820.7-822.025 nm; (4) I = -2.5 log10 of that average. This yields 0.332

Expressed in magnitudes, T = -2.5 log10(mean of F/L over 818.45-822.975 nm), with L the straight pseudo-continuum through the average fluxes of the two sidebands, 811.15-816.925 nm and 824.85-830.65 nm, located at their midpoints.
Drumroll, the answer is 0.38 mag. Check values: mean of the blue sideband 7.03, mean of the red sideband 15.5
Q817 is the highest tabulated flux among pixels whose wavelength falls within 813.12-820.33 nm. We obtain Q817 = 7.831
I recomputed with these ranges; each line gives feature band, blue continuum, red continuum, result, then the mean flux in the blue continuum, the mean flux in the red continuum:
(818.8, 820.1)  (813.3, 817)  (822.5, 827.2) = 0.31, 7.06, 12.6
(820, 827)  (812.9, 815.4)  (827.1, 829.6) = 0.20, 6.89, 16.1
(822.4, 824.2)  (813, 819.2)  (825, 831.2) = 0.17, 7.06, 15.2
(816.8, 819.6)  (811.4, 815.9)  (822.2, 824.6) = 0.20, 6.97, 10.5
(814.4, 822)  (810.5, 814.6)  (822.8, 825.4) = 0.25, 6.93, 11.8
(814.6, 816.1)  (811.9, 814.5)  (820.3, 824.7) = 0.06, 6.9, 9.48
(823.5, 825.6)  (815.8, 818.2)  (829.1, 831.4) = -0.15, 7.21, 14.1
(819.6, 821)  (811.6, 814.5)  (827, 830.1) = 0.41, 6.9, 16.1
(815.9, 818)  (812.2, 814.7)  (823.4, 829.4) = 0.23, 6.89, 14.5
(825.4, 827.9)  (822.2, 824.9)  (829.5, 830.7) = -0.24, 10.8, 16.4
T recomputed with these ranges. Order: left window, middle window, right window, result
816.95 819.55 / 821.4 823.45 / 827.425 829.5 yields 0.21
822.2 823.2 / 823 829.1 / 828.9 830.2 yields -0.22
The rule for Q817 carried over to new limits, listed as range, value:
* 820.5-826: 16.73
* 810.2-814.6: 7.303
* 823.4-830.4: 26.54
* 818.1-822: 8.402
